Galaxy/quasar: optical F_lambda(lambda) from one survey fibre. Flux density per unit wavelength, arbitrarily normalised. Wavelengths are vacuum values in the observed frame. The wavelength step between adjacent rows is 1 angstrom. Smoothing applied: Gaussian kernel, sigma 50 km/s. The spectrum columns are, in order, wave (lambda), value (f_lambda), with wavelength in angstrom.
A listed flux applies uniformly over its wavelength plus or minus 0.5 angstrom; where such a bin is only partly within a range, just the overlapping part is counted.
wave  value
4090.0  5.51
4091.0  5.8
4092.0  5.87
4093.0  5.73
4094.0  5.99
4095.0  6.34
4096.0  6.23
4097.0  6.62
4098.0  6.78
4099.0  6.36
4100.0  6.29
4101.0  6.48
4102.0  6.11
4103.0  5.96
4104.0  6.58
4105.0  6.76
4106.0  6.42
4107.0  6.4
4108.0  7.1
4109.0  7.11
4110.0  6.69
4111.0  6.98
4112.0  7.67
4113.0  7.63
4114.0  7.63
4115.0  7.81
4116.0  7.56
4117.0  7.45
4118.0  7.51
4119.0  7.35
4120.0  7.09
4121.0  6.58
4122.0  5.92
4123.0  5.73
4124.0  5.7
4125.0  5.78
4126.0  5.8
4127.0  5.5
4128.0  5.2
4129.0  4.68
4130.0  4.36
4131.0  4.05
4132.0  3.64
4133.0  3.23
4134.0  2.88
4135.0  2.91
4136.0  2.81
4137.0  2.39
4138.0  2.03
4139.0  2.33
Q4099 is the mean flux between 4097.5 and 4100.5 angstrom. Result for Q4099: 6.48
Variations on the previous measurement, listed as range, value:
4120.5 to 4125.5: 5.94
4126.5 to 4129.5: 5.13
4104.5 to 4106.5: 6.59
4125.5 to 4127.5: 5.65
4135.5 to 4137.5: 2.6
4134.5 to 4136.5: 2.86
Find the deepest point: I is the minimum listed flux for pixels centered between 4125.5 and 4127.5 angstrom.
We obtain 5.5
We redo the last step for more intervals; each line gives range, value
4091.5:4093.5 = 5.73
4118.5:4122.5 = 5.92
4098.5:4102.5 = 6.11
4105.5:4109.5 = 6.4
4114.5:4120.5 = 7.09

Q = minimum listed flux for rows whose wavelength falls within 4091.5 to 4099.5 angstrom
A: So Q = 5.73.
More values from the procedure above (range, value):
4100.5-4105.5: 5.96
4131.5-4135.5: 2.88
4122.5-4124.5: 5.7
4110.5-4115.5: 6.98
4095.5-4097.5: 6.23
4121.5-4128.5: 5.2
